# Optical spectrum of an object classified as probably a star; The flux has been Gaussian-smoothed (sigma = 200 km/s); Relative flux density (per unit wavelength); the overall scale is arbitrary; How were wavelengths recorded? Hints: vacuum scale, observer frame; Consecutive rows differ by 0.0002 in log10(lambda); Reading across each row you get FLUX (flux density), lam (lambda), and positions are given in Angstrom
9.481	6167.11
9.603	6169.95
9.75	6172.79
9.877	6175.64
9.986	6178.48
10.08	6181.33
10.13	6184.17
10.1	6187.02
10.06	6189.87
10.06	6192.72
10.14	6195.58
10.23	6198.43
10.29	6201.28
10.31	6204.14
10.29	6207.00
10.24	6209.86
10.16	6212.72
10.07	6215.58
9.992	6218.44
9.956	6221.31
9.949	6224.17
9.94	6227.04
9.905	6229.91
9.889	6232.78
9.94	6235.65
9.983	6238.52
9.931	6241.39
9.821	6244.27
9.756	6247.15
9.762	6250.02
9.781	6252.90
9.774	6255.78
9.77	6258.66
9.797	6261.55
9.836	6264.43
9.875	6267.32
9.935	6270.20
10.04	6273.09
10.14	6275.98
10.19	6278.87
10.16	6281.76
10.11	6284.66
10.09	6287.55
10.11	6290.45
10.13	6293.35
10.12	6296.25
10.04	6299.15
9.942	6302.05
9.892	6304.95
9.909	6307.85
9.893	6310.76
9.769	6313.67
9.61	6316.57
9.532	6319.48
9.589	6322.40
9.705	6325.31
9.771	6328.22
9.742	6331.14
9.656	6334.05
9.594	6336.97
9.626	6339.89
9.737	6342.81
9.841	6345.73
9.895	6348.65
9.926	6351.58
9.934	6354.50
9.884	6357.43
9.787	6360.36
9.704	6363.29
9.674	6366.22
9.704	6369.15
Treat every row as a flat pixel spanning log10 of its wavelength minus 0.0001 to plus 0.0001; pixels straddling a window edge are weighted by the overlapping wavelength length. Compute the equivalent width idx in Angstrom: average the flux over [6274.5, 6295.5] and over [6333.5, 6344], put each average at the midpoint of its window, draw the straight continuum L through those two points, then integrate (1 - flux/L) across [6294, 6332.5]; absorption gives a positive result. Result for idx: 0.2 Angstrom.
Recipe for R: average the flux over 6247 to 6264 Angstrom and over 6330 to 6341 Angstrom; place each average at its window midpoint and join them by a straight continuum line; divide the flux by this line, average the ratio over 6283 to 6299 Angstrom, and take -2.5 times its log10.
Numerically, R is -0.041 mag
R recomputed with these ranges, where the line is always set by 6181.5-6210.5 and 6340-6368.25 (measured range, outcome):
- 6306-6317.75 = 0.01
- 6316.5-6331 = 0.03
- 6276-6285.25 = -0.02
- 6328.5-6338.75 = 0.02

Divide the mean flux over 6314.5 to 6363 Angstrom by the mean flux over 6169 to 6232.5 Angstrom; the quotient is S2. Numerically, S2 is 1.0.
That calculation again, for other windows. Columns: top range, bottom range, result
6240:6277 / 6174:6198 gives 0.98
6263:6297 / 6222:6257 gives 1.02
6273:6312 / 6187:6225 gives 0.99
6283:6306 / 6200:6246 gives 1.00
